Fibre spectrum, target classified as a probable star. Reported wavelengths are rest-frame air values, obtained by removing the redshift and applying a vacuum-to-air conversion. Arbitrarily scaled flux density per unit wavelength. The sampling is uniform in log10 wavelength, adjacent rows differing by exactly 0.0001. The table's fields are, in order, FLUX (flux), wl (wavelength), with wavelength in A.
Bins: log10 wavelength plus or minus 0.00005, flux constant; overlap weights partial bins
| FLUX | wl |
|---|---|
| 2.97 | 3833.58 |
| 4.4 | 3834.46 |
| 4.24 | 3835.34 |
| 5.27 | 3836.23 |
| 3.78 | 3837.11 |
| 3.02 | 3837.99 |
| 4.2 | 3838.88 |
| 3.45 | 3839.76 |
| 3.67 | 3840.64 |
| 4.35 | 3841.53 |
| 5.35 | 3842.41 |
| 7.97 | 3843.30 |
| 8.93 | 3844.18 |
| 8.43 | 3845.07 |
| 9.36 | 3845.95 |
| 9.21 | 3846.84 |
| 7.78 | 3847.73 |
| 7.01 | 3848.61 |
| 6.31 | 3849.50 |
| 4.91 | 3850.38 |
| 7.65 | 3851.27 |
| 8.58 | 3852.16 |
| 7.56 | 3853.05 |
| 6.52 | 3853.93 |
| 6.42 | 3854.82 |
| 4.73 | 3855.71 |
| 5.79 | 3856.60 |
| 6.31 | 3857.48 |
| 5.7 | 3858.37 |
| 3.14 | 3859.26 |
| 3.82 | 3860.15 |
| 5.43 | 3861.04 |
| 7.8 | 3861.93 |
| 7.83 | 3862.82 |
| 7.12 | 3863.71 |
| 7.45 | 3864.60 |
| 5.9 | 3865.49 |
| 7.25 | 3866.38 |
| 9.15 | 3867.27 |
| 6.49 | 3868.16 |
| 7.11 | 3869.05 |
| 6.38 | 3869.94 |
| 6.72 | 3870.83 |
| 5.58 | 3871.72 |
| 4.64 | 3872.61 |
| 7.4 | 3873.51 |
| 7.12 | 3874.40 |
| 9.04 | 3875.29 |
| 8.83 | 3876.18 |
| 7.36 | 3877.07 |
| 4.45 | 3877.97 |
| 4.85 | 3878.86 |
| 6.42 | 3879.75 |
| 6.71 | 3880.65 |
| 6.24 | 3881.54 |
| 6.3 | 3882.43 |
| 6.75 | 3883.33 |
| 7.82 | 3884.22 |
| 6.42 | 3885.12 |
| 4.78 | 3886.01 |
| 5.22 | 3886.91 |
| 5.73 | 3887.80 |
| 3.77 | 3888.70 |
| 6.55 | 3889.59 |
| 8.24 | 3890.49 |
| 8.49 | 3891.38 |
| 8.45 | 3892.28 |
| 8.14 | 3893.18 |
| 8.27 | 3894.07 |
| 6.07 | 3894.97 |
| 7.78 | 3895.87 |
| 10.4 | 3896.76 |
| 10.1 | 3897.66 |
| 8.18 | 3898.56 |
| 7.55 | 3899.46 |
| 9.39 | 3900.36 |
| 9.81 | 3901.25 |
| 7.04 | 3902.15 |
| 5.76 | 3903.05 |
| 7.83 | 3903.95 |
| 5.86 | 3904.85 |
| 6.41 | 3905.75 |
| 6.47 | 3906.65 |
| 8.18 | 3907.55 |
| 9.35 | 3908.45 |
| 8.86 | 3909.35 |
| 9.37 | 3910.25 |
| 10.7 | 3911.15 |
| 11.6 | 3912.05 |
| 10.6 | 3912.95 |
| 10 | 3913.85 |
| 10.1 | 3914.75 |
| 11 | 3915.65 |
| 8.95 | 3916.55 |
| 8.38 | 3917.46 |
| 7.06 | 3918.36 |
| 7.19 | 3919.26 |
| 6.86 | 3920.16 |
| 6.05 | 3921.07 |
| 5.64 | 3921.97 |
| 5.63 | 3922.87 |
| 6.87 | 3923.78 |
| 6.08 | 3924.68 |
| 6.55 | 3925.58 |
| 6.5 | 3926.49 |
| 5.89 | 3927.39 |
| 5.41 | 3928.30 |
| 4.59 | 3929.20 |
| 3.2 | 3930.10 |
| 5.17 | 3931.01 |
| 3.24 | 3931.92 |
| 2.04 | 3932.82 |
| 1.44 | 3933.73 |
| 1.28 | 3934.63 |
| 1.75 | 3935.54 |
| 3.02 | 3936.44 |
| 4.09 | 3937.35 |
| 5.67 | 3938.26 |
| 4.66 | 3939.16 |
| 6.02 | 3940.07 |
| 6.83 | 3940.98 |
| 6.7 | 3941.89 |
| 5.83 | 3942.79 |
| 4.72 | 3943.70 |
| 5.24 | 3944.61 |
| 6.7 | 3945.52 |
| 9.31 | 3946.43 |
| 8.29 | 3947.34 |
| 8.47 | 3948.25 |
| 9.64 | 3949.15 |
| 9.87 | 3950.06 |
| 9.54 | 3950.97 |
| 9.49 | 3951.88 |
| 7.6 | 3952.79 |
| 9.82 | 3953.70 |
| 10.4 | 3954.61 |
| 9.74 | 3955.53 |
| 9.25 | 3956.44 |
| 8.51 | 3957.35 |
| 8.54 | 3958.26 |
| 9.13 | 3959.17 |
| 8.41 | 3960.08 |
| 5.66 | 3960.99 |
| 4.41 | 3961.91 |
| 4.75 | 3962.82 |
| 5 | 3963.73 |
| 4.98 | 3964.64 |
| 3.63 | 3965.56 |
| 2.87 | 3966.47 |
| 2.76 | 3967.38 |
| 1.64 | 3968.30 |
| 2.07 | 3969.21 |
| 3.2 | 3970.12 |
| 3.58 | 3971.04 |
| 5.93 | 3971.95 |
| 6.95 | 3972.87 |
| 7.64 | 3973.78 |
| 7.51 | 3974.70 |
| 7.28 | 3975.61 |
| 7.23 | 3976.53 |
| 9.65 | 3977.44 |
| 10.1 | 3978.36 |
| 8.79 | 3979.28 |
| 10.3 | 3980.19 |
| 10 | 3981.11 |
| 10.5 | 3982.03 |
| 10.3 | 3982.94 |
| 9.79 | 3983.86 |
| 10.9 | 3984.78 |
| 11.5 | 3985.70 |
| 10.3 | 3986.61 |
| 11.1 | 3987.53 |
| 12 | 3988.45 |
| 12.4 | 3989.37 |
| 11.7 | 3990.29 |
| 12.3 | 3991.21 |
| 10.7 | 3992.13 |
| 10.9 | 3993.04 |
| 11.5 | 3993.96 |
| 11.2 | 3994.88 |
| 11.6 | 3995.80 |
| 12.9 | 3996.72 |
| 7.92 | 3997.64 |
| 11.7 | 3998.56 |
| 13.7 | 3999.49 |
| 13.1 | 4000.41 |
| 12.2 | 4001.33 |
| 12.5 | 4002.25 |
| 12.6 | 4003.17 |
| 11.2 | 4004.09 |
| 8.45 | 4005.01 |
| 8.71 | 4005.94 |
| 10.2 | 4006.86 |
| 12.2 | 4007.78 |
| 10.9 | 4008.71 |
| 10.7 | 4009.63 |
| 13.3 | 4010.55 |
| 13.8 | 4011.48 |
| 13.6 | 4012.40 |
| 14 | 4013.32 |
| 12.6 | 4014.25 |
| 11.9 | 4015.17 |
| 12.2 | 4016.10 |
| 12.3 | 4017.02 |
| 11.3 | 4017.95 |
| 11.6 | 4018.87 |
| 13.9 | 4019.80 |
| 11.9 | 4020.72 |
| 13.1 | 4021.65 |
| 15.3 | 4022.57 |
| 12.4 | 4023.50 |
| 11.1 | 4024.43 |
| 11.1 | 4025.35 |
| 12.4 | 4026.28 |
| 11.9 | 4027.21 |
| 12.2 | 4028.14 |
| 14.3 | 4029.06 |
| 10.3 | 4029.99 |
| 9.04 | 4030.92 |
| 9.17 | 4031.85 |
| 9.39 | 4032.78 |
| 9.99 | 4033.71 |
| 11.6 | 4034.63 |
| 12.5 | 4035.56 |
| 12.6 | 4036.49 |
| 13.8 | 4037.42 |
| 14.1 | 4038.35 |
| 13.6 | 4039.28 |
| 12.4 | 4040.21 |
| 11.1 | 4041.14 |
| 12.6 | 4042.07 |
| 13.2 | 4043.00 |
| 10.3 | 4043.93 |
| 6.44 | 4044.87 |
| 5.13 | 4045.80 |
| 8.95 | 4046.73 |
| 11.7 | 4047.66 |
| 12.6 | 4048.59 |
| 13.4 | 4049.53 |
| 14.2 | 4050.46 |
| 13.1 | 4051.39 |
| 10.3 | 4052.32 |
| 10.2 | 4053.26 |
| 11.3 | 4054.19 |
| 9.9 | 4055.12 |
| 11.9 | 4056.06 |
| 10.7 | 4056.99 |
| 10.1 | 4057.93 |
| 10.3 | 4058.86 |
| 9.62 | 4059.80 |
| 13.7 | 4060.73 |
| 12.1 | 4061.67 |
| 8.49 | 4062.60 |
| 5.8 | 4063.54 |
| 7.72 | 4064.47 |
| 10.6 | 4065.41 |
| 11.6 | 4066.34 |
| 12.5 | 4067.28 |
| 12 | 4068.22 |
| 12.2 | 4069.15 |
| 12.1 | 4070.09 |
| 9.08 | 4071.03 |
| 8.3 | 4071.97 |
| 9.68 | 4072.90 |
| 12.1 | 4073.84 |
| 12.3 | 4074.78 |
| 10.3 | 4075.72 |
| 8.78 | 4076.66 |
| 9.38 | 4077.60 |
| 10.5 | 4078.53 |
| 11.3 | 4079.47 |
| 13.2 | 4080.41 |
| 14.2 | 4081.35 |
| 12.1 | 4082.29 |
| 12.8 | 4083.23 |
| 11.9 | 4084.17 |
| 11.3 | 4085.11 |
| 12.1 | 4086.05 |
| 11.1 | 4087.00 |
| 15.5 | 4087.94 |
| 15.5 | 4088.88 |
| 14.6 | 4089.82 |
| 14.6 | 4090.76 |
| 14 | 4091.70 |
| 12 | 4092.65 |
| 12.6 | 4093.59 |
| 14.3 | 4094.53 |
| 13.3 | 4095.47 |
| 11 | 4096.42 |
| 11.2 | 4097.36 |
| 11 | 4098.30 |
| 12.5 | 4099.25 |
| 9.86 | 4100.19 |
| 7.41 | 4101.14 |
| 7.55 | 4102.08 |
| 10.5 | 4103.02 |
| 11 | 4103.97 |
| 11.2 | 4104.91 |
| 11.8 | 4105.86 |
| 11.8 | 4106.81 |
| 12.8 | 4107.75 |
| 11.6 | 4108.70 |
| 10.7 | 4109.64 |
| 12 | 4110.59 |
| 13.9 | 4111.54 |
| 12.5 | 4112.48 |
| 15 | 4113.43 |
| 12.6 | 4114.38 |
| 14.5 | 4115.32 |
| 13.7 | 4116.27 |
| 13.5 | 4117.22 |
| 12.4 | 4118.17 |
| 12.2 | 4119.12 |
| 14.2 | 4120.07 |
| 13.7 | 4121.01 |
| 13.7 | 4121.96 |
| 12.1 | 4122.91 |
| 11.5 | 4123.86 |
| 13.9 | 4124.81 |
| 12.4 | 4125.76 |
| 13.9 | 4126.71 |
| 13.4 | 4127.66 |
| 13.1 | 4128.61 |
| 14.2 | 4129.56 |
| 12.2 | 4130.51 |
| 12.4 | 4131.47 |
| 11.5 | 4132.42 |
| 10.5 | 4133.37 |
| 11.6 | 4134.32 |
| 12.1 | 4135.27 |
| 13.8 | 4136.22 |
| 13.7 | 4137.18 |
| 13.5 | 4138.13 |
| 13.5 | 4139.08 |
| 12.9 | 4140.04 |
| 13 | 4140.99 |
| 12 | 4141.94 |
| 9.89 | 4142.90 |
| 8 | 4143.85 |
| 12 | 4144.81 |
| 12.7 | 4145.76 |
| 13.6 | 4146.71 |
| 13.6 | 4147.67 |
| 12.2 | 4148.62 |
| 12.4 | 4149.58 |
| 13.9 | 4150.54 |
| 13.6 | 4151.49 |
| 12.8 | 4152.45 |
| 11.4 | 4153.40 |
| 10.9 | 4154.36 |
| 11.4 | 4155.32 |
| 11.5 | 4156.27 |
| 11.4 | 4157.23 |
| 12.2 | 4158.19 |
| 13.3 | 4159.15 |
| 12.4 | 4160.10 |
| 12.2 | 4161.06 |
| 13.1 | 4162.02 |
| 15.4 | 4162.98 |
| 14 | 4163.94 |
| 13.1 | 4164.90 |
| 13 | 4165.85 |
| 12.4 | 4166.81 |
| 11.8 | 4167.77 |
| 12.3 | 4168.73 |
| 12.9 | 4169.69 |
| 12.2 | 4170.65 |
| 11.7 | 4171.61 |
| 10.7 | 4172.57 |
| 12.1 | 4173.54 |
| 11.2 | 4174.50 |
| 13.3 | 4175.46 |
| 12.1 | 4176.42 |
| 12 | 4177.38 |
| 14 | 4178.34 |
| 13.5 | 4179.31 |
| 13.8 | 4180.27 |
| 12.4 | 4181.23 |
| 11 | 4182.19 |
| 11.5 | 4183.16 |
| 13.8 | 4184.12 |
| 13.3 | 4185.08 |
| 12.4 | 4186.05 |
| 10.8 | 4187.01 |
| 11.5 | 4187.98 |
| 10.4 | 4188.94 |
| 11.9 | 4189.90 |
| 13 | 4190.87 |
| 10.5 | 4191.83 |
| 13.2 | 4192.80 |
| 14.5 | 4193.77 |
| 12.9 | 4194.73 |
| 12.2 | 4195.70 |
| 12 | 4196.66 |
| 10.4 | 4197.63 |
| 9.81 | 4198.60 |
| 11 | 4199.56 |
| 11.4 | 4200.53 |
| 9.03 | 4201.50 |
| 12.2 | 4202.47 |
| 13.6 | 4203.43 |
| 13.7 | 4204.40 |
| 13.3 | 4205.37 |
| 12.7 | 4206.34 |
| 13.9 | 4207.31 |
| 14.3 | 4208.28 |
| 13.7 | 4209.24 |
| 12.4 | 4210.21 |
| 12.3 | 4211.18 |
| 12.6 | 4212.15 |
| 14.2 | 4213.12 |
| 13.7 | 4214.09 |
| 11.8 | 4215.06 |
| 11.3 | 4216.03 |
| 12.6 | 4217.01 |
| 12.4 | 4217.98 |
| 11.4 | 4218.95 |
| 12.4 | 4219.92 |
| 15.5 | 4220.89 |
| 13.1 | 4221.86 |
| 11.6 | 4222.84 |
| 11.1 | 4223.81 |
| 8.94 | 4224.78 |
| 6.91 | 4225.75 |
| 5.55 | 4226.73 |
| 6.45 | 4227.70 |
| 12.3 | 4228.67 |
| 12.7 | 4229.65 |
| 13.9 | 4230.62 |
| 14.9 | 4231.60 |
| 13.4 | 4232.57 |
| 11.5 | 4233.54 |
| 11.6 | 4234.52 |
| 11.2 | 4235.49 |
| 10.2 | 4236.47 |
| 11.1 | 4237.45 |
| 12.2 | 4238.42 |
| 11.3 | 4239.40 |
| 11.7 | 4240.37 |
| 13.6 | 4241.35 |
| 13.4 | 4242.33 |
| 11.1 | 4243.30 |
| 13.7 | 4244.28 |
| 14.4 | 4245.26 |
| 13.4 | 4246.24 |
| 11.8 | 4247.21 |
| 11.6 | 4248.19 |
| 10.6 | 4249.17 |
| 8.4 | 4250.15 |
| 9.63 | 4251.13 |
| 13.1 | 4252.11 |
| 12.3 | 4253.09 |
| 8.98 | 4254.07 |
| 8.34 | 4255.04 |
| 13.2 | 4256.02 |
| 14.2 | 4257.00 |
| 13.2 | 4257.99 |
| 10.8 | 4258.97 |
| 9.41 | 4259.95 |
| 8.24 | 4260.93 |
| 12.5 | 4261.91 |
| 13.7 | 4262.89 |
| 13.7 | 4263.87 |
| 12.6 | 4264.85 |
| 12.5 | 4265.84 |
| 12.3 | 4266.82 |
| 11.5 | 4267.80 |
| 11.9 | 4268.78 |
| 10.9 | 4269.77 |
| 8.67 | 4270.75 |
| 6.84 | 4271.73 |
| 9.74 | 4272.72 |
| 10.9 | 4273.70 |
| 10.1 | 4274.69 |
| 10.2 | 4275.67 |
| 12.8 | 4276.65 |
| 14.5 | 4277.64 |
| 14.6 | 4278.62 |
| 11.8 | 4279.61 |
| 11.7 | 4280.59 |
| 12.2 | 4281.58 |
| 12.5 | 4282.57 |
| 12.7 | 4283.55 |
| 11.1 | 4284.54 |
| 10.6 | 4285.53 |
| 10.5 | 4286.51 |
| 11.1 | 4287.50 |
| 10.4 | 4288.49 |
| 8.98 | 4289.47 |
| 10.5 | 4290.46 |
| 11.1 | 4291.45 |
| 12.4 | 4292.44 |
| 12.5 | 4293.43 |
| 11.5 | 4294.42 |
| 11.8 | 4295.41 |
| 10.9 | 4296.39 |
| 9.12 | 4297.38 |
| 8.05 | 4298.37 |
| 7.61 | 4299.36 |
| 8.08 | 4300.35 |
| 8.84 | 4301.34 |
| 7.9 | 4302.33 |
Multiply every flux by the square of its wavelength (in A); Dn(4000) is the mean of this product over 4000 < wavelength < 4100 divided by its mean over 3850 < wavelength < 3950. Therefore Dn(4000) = 1.86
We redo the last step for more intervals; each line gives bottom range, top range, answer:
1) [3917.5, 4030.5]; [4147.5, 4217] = 1.58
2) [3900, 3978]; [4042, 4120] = 1.85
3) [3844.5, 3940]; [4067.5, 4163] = 2.02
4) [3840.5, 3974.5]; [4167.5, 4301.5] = 2.04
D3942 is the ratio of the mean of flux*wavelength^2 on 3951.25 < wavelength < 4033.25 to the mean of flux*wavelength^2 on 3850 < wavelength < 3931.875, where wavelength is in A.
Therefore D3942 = 1.48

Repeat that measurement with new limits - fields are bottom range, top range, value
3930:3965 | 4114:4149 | 2.17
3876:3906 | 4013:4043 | 1.83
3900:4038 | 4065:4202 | 1.49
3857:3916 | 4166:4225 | 1.95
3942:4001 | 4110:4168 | 1.62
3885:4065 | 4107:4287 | 1.50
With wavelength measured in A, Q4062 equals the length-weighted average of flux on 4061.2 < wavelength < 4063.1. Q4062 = 10.2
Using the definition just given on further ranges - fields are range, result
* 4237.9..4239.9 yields 11.8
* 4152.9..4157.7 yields 11.3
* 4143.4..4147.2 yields 11.6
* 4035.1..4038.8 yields 13.2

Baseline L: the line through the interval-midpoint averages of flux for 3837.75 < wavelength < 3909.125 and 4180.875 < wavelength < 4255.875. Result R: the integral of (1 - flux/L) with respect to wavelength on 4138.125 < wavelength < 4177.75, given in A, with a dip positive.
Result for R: -4.9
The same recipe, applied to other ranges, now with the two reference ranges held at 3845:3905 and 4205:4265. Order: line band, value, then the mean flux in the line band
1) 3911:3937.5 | 4.8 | 6.2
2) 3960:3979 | 6.4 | 5.46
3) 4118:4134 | -3.7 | 12.8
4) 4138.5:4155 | -2.4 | 12.3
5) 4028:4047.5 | -4.0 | 11.1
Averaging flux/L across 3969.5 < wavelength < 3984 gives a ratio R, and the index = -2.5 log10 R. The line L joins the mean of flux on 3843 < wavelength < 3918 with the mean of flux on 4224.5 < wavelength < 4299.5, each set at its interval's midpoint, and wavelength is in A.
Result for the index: 0.06 mag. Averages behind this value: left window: 7.38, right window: 11.3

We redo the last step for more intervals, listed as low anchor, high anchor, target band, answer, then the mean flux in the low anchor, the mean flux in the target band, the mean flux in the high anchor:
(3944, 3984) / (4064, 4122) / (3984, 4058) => -0.24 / 7.34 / 11.6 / 11.9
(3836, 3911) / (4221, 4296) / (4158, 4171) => -0.24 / 6.83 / 12.9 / 11.4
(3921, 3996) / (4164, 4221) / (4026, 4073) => -0.20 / 7.2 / 11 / 12.4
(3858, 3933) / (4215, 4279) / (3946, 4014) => -0.14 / 7.05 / 9.27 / 11.5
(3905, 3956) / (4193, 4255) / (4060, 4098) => -0.23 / 6.96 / 11.7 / 11.9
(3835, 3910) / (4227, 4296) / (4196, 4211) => -0.13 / 6.76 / 12.2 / 11.6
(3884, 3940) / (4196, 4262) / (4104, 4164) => -0.22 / 6.82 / 12.6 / 11.8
